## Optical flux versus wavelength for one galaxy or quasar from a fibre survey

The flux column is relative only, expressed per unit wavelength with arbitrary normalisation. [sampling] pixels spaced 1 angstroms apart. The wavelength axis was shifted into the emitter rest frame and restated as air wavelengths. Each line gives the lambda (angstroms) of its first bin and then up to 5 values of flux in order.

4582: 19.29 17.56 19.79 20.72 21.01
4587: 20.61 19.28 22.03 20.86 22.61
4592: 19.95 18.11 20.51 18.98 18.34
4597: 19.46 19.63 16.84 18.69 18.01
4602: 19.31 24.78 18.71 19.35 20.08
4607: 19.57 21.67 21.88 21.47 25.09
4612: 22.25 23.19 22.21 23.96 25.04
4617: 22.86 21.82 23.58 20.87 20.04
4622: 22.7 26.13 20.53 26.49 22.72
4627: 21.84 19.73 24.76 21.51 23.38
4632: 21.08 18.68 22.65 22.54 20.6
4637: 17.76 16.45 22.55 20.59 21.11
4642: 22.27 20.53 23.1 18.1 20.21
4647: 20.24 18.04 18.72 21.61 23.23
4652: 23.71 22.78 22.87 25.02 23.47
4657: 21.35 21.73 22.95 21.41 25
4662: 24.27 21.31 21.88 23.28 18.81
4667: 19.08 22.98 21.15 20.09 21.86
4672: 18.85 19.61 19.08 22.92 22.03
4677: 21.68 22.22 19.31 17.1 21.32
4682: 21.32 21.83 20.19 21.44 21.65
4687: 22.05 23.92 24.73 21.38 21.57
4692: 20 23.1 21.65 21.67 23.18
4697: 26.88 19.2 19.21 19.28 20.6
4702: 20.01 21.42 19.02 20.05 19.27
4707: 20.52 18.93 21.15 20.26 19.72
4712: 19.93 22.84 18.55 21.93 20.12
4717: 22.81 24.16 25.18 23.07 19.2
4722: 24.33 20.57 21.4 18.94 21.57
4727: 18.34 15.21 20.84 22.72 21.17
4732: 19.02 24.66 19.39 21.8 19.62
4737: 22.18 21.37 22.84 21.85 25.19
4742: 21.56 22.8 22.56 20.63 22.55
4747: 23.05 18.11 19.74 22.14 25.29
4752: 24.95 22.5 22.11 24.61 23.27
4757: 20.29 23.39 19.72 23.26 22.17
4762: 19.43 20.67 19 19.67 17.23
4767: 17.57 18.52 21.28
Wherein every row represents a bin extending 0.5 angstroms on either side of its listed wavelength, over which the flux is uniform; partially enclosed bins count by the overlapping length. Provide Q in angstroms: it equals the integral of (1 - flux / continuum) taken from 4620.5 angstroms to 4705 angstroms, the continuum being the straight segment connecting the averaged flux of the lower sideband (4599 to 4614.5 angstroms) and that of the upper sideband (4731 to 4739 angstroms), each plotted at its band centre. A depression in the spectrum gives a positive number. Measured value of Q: -1.6 angstroms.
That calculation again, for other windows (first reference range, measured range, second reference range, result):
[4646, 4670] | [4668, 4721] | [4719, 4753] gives 1.34 angstroms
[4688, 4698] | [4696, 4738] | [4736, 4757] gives 2.96 angstroms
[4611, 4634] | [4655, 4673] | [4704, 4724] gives 0.13 angstroms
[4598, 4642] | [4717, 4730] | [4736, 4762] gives 0.52 angstroms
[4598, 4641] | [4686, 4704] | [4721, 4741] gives -0.44 angstroms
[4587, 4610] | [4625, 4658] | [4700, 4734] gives -1.88 angstroms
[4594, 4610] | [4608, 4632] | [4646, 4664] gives -2.51 angstroms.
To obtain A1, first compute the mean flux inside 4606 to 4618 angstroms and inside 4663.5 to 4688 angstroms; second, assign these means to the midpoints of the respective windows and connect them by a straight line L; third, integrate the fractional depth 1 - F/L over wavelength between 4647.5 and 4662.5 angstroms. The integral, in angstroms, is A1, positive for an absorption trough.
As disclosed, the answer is -0.7 angstroms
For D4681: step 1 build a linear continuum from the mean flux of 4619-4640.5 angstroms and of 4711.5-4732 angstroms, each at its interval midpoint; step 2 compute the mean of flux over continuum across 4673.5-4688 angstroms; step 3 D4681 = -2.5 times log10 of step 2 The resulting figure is 0.01 mag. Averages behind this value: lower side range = 21.6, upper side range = 21.1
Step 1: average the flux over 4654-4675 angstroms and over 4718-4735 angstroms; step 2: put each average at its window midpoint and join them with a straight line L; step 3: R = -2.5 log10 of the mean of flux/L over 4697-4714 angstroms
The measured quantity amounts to 0.06 mag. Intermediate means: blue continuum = 21.7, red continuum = 21.1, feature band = 20.2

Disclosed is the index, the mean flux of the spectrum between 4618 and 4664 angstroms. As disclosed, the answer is 21.8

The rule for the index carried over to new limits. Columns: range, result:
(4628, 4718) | 21.2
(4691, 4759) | 21.4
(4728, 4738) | 21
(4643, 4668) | 21.8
